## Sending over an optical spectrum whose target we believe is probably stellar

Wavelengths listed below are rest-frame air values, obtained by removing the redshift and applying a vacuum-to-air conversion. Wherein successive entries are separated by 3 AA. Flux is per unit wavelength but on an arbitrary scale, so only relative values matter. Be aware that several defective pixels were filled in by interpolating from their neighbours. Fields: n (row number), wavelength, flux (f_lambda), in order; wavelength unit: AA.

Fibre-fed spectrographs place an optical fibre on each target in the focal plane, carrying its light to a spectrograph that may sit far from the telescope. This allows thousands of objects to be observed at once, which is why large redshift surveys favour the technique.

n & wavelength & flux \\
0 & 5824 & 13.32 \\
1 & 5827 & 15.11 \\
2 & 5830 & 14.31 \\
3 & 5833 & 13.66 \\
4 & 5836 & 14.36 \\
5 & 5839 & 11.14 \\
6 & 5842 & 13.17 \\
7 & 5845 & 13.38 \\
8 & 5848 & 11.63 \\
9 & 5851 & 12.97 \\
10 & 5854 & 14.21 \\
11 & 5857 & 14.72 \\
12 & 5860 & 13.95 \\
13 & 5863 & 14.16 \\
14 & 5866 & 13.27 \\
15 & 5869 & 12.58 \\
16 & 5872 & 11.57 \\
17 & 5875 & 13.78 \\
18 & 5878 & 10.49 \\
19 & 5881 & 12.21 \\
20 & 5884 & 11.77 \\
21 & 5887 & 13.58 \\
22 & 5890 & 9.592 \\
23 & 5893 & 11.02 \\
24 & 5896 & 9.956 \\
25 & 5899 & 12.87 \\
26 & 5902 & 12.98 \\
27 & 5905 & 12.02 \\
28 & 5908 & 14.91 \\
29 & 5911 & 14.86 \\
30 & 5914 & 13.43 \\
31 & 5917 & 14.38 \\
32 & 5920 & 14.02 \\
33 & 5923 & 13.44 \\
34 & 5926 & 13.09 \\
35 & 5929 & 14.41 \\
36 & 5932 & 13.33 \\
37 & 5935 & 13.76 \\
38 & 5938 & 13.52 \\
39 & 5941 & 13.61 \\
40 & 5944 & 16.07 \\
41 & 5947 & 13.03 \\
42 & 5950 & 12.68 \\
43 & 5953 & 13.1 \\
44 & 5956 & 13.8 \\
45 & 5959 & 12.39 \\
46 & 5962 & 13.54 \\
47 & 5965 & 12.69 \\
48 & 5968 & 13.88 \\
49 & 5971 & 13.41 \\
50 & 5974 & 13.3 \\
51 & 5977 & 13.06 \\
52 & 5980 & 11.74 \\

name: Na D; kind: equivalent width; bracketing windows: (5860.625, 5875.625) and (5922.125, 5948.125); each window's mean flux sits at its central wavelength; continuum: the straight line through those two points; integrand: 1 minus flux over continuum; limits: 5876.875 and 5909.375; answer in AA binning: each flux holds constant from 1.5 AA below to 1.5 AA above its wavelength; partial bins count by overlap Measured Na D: 3.44 AA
